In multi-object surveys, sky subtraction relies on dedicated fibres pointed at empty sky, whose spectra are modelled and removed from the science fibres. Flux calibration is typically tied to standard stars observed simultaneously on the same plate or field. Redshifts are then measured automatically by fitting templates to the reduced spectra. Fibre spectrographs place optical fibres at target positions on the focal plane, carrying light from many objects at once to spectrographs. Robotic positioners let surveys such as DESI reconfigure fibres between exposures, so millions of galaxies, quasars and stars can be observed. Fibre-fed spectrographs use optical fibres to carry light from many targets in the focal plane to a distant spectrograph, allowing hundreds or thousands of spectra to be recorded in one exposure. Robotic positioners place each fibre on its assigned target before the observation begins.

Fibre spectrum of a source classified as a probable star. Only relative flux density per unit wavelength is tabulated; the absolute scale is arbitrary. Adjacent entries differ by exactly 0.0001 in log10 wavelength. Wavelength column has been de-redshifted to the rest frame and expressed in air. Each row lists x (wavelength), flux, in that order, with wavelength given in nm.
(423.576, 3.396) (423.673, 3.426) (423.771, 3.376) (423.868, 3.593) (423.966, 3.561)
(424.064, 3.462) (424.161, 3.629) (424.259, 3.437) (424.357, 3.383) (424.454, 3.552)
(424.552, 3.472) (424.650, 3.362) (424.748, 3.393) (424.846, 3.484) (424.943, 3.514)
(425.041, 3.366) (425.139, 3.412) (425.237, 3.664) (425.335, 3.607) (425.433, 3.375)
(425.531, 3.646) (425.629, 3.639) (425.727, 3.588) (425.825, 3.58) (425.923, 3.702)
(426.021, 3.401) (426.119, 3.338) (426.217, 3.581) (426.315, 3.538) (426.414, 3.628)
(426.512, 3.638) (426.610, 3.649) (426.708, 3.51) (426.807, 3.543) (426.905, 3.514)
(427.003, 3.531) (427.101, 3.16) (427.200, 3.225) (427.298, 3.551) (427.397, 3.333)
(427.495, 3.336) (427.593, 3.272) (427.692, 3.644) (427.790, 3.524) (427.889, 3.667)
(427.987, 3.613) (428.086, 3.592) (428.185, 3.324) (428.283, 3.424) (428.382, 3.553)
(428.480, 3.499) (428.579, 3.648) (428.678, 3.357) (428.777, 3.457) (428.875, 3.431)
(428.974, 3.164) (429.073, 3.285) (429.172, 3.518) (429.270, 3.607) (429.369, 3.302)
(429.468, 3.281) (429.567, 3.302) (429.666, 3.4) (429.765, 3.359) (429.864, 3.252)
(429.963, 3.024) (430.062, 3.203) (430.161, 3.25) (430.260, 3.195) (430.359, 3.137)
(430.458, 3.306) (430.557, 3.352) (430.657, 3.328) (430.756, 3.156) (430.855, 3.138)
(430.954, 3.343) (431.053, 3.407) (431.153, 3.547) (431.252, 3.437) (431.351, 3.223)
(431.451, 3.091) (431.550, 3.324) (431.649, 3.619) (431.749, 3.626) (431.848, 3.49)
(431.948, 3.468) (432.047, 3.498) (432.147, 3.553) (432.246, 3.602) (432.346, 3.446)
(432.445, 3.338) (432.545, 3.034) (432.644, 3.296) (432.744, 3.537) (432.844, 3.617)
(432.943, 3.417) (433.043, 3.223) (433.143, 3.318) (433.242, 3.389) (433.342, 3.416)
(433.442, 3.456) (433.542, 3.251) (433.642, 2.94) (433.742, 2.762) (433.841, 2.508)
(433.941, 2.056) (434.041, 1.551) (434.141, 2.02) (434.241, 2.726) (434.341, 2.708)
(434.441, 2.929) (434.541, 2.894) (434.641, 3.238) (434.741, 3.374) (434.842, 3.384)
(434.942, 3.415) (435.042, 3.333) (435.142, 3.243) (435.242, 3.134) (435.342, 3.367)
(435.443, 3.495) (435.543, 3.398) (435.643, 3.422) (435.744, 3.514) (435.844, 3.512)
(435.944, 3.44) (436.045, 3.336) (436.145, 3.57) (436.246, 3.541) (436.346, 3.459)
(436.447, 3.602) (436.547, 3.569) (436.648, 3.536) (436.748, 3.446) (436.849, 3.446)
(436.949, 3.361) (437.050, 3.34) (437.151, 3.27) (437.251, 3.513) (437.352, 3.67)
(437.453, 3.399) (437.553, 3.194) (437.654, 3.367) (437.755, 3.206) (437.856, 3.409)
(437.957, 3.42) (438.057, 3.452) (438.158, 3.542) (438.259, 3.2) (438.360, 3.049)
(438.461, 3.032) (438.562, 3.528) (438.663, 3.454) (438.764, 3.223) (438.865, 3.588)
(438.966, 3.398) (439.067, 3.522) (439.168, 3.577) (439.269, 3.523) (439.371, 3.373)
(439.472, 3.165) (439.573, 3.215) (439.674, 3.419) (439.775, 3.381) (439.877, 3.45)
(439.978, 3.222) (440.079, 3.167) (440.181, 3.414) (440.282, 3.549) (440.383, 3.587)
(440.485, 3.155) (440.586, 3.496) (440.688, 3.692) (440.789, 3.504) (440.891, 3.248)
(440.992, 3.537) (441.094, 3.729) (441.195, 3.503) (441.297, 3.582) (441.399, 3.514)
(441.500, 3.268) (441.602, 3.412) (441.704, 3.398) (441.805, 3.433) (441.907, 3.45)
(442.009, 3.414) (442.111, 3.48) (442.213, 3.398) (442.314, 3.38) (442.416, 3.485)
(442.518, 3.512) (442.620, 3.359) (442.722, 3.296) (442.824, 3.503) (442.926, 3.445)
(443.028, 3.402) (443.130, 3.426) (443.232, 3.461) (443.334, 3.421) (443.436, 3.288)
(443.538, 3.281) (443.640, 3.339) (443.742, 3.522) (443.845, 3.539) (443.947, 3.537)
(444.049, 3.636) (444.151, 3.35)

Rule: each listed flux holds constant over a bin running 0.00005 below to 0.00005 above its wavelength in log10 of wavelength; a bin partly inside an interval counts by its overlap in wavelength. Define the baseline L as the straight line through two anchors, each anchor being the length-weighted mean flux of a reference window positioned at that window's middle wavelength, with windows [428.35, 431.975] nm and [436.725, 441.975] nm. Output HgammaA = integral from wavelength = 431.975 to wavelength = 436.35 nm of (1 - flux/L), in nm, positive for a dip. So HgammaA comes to 0.23 nm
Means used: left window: 3.35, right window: 3.4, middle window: 3.2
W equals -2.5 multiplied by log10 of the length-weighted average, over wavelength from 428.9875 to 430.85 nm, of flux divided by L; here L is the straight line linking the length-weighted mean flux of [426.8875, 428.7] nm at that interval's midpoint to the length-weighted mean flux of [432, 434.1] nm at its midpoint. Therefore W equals 0.02 mag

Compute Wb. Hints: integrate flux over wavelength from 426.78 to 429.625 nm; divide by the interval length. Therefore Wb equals 3.44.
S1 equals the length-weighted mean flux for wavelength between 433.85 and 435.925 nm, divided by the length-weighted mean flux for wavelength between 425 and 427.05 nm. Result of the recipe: 0.86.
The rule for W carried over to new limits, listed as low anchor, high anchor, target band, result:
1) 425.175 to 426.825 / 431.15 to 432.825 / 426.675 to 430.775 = 0.036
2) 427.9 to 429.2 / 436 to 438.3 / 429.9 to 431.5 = 0.062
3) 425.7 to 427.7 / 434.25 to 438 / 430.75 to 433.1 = 0.005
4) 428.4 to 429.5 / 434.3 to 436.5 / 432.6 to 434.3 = 0.136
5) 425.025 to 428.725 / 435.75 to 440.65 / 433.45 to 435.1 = 0.209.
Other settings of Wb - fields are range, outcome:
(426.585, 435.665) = 3.29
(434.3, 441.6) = 3.39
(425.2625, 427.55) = 3.51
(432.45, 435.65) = 3.09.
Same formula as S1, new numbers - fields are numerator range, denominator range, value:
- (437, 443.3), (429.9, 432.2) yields 1.02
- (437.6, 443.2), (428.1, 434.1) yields 1.04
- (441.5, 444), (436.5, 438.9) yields 1.01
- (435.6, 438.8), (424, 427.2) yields 0.97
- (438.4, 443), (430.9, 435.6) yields 1.07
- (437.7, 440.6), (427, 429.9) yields 0.99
